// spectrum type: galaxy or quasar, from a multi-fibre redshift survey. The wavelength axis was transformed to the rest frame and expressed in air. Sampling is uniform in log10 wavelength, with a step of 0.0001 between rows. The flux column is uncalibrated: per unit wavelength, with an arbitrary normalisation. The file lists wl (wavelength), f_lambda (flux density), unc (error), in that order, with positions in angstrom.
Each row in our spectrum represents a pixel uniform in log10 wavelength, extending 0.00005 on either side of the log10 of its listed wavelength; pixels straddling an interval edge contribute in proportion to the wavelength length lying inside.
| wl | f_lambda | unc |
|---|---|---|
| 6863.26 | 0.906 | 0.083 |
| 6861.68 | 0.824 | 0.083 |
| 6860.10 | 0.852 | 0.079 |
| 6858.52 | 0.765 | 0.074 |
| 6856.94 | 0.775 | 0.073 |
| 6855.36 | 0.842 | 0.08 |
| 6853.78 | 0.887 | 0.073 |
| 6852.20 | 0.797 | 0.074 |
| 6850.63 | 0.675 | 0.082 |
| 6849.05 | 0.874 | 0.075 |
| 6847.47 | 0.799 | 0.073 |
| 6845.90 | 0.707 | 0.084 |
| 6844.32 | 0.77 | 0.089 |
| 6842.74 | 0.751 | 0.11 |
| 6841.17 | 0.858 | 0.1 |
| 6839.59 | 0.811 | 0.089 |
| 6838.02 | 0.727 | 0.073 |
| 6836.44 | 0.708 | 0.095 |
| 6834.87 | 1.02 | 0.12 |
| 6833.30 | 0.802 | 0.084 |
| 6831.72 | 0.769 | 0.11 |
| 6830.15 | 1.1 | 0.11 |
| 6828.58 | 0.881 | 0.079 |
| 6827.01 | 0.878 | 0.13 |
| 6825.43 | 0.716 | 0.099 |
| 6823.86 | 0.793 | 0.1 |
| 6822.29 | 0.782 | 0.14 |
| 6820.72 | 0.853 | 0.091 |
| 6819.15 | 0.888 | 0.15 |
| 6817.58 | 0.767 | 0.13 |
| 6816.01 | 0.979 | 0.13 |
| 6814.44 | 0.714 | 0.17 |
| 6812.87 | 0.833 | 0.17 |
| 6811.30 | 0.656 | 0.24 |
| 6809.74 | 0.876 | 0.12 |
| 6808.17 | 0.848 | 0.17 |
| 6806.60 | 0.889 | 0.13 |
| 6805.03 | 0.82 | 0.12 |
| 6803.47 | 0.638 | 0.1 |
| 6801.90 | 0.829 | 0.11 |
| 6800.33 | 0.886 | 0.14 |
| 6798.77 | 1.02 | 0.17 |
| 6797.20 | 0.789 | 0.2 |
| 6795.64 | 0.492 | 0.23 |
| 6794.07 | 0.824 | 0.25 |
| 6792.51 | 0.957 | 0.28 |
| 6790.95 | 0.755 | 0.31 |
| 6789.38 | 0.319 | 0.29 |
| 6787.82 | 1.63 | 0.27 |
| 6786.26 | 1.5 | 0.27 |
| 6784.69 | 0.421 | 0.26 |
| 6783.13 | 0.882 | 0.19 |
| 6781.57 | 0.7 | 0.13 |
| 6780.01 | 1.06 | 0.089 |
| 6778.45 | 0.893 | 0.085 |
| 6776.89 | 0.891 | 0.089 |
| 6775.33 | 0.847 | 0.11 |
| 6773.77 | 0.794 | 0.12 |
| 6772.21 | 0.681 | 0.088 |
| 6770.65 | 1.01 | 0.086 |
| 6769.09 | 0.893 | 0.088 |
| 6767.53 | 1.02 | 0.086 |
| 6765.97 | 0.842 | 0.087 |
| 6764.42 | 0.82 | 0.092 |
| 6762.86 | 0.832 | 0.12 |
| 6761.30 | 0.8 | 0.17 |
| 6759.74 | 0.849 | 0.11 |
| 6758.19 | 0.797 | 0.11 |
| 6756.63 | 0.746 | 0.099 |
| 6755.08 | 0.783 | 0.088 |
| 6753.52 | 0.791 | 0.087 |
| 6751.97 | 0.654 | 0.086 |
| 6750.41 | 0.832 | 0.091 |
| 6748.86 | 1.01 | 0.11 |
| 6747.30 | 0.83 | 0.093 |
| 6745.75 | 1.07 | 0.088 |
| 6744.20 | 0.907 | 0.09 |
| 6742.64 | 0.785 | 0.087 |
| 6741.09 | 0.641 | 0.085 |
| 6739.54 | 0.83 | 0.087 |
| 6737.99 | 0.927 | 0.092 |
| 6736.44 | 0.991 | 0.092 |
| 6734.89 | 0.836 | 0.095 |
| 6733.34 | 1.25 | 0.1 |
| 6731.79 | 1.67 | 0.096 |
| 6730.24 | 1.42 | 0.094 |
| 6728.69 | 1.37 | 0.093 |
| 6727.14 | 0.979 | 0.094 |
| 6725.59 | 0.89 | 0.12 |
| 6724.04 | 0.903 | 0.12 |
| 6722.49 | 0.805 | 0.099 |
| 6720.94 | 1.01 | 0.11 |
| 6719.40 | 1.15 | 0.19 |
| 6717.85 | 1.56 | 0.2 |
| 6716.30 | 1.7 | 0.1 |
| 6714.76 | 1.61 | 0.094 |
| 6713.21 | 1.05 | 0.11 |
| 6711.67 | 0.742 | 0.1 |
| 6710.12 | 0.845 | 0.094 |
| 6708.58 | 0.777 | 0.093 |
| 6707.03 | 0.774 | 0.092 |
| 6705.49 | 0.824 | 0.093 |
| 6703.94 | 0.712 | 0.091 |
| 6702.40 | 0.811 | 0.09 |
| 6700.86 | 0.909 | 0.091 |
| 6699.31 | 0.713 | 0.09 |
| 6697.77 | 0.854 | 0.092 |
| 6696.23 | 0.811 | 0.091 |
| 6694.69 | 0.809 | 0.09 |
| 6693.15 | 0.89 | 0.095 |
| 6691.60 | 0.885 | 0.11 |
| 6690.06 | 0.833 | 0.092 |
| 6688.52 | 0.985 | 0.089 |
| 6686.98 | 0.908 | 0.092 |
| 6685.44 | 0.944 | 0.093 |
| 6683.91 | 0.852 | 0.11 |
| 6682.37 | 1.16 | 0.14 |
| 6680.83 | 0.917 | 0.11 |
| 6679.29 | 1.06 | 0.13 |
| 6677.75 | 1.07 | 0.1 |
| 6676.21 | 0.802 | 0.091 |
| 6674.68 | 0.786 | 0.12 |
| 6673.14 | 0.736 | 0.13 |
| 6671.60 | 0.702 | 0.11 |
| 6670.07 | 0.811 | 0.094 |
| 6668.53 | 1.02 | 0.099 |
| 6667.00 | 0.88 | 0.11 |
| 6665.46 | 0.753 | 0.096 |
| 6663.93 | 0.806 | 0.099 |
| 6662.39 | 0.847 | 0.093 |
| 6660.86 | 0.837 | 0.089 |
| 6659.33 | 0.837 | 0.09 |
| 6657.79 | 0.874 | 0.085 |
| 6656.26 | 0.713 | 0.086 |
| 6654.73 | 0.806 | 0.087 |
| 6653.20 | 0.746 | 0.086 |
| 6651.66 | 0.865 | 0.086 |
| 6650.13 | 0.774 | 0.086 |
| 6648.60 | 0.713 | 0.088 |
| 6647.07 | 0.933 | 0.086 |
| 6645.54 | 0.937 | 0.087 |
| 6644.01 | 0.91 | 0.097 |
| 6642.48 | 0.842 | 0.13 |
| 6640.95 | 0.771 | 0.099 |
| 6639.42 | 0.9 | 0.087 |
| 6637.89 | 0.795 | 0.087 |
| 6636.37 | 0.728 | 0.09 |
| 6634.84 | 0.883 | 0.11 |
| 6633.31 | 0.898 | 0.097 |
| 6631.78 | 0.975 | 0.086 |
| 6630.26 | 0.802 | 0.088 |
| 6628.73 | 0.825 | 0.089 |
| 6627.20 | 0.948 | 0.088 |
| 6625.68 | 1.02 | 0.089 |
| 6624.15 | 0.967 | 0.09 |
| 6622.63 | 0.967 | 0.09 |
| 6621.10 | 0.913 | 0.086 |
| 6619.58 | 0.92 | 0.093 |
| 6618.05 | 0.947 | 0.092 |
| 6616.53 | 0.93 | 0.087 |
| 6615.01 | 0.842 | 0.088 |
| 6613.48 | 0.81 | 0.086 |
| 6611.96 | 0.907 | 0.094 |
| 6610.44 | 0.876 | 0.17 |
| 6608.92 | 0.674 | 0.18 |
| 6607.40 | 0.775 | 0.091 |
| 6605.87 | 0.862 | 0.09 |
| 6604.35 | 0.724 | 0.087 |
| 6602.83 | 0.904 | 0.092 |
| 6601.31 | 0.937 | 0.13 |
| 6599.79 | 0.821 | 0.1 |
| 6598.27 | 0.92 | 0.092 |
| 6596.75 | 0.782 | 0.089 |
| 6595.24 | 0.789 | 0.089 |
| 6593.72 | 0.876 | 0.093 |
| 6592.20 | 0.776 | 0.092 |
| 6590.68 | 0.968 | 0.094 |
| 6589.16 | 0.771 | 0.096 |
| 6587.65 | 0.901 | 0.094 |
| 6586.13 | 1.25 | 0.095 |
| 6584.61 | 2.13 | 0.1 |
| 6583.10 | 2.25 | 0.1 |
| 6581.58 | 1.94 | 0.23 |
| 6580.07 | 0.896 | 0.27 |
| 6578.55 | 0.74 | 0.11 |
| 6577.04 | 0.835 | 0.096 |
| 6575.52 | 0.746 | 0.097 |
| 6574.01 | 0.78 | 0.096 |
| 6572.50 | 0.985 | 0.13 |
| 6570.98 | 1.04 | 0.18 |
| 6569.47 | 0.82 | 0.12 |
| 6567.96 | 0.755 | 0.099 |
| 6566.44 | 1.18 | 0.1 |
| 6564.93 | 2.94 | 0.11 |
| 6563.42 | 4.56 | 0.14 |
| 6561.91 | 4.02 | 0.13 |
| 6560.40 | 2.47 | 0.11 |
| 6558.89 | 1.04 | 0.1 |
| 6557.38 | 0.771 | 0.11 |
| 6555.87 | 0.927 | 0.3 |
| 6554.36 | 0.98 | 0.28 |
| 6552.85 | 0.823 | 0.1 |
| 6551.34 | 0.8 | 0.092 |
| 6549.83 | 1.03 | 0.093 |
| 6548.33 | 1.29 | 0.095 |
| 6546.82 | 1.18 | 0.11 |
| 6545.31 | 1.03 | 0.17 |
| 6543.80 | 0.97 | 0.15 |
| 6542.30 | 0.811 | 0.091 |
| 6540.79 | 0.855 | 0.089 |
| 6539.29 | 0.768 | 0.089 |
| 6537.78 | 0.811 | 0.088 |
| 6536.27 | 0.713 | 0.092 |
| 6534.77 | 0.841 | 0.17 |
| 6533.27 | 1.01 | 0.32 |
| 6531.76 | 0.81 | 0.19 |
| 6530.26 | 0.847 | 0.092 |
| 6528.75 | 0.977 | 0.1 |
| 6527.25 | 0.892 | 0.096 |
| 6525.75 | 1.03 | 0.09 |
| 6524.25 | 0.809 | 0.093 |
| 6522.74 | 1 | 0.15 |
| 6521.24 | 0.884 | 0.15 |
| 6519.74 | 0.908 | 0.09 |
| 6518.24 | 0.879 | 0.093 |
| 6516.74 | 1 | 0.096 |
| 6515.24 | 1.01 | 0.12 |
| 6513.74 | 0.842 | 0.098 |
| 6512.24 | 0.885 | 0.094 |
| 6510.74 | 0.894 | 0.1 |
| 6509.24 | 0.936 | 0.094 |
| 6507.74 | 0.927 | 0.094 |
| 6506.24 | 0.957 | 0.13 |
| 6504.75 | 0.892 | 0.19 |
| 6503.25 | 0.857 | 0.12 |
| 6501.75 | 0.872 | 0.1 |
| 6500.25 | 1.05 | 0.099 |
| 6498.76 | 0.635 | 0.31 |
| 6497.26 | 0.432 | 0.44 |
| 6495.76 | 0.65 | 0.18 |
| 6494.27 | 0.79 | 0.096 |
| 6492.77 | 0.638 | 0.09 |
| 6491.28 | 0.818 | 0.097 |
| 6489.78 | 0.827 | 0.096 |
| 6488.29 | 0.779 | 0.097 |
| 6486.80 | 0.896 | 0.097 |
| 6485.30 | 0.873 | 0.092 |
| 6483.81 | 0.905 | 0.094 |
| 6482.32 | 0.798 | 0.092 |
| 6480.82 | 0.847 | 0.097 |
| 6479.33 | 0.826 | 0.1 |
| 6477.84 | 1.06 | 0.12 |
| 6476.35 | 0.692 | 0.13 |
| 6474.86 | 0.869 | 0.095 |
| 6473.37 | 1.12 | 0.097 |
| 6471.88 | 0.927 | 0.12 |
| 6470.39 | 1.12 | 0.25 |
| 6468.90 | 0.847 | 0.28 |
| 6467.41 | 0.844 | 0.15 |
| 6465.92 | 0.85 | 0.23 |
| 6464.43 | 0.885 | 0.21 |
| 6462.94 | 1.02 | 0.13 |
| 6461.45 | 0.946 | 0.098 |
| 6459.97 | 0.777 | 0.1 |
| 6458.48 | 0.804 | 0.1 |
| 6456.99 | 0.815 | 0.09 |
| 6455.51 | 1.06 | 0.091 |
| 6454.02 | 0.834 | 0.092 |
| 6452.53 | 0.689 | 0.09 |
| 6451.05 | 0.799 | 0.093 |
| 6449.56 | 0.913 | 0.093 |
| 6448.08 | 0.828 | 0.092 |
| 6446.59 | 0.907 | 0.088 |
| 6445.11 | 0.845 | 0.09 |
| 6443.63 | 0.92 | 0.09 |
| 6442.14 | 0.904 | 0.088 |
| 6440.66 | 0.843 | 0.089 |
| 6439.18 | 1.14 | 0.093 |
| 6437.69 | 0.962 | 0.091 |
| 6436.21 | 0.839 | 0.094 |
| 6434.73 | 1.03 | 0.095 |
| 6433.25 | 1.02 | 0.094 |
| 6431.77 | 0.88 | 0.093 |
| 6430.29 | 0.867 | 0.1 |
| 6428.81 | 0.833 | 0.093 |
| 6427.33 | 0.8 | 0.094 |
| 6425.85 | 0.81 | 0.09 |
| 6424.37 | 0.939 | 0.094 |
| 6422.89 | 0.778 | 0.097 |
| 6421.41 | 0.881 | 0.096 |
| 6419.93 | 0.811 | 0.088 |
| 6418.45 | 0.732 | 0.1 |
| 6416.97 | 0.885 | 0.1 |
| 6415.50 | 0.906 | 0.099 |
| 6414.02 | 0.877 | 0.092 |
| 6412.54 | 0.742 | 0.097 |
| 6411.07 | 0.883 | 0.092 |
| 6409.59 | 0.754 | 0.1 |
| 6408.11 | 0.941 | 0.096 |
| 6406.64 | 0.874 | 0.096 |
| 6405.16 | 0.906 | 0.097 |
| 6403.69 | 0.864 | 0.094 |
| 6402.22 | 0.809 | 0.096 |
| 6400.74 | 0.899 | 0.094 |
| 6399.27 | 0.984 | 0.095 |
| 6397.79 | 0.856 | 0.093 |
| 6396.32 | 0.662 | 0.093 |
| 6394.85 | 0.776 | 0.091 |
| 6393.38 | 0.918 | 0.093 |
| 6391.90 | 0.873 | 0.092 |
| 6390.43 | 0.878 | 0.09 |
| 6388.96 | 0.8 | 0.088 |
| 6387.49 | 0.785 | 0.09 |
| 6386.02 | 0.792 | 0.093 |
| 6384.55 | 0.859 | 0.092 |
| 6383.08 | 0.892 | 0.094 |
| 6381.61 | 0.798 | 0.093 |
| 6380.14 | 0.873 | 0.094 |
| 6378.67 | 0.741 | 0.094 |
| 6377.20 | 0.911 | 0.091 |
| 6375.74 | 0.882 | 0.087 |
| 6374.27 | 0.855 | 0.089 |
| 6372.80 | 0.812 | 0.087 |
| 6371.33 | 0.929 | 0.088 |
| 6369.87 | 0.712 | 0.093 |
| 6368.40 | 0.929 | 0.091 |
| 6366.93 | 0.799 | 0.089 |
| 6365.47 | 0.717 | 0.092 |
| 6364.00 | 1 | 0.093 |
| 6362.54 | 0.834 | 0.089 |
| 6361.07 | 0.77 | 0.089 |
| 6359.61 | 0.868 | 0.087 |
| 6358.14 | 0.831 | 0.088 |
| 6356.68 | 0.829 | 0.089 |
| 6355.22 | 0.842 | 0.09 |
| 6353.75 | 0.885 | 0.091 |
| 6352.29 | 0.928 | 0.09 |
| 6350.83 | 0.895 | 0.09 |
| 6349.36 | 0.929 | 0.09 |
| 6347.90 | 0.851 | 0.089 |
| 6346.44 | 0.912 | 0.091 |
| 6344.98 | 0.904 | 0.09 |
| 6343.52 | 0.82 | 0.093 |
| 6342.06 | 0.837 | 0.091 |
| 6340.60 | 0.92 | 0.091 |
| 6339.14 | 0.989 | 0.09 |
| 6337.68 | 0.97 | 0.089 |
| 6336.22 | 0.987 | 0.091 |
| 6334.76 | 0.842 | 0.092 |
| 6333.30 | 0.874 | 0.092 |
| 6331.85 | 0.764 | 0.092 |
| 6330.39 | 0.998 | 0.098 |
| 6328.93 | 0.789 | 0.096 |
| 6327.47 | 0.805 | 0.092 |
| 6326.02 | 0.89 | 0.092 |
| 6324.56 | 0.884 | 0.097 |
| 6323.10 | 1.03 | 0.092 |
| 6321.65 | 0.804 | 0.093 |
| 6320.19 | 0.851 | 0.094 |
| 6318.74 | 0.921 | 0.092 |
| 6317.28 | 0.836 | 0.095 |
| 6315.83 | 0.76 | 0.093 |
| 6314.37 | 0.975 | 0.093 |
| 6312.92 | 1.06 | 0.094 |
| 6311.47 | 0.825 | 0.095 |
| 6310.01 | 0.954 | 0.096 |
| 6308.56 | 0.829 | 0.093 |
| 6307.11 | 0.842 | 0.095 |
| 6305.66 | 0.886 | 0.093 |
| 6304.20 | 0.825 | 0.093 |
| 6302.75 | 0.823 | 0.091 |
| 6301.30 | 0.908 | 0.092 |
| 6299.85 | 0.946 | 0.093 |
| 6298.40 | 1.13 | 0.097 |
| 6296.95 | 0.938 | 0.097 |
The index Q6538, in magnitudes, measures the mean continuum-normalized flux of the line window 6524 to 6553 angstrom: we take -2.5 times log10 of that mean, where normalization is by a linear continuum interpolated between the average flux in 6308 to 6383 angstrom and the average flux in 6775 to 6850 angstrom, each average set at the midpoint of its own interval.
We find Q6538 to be -0.08 mag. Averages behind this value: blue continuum 0.872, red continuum 0.837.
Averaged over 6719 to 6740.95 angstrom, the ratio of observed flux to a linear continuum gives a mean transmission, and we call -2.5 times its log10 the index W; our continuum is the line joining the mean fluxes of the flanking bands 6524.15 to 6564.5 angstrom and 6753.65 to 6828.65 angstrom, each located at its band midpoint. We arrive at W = -0.13 mag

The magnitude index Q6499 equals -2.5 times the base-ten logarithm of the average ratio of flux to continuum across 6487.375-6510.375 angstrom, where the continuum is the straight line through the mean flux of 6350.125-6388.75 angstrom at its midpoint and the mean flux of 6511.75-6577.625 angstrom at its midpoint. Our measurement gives 0.309 mag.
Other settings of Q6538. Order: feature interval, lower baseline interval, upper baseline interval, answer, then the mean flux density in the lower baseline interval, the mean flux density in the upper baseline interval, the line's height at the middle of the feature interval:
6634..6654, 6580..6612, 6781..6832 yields 0.194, 1.04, 0.84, 0.993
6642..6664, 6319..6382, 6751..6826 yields 0.020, 0.868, 0.835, 0.845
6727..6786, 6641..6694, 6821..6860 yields -0.087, 0.864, 0.813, 0.838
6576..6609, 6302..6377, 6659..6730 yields -0.122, 0.873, 0.938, 0.919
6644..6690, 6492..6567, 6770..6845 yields 0.127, 1.1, 0.839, 0.973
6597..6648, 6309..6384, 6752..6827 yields -0.029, 0.873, 0.837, 0.85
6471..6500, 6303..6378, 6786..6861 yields 0.059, 0.874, 0.831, 0.861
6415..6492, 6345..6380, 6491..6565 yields 0.115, 0.856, 1.08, 0.98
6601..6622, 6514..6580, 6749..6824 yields 0.235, 1.15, 0.839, 1.06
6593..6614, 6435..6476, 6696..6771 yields 0.117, 0.9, 0.952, 0.928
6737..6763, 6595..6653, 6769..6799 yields 0.044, 0.862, 0.864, 0.864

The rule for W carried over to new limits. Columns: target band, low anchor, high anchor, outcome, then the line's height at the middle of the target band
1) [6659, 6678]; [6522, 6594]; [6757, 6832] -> 0.24 mag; 1.04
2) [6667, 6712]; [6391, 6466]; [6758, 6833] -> -0.01 mag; 0.855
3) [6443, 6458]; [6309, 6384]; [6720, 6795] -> 0.03 mag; 0.883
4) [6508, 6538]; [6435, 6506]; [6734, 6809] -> -0.05 mag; 0.86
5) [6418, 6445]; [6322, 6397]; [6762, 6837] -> -0.04 mag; 0.858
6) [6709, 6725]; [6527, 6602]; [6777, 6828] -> -0.17 mag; 0.964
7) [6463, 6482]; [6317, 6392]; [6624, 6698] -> -0.05 mag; 0.864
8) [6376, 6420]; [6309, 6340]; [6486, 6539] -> 0.05 mag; 0.88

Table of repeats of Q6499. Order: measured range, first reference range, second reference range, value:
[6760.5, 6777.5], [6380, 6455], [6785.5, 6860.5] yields -0.02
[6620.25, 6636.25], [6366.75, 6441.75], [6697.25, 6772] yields 0.01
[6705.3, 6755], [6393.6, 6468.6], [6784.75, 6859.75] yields -0.20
